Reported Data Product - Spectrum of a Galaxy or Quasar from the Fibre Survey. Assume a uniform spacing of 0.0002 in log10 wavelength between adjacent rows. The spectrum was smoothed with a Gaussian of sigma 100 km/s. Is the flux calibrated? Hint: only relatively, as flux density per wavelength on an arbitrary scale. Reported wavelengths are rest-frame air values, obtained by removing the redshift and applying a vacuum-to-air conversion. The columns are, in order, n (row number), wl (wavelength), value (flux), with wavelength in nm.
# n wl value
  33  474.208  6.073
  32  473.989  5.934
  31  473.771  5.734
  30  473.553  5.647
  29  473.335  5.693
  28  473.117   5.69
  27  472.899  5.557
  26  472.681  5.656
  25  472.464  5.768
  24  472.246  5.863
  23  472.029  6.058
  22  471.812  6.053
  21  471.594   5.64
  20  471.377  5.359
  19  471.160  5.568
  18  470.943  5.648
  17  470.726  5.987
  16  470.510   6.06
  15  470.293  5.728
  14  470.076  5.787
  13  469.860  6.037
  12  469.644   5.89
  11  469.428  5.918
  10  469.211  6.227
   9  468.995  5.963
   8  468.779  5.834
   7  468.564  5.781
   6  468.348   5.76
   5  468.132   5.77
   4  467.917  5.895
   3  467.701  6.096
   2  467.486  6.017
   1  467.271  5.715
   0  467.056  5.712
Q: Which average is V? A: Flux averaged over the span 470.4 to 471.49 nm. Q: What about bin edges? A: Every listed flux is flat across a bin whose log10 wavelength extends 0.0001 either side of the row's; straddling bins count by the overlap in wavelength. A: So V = 5.73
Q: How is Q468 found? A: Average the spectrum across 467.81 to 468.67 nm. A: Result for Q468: 5.8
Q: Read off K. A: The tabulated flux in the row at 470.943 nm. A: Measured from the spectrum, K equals 5.648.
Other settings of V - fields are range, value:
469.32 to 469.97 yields 5.96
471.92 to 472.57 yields 5.9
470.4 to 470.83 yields 6.03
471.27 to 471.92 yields 5.68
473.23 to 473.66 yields 5.67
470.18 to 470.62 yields 5.89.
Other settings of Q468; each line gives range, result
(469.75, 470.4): 5.85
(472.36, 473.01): 5.66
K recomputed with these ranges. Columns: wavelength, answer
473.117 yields 5.69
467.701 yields 6.096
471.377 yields 5.359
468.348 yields 5.76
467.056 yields 5.712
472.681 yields 5.656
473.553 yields 5.647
